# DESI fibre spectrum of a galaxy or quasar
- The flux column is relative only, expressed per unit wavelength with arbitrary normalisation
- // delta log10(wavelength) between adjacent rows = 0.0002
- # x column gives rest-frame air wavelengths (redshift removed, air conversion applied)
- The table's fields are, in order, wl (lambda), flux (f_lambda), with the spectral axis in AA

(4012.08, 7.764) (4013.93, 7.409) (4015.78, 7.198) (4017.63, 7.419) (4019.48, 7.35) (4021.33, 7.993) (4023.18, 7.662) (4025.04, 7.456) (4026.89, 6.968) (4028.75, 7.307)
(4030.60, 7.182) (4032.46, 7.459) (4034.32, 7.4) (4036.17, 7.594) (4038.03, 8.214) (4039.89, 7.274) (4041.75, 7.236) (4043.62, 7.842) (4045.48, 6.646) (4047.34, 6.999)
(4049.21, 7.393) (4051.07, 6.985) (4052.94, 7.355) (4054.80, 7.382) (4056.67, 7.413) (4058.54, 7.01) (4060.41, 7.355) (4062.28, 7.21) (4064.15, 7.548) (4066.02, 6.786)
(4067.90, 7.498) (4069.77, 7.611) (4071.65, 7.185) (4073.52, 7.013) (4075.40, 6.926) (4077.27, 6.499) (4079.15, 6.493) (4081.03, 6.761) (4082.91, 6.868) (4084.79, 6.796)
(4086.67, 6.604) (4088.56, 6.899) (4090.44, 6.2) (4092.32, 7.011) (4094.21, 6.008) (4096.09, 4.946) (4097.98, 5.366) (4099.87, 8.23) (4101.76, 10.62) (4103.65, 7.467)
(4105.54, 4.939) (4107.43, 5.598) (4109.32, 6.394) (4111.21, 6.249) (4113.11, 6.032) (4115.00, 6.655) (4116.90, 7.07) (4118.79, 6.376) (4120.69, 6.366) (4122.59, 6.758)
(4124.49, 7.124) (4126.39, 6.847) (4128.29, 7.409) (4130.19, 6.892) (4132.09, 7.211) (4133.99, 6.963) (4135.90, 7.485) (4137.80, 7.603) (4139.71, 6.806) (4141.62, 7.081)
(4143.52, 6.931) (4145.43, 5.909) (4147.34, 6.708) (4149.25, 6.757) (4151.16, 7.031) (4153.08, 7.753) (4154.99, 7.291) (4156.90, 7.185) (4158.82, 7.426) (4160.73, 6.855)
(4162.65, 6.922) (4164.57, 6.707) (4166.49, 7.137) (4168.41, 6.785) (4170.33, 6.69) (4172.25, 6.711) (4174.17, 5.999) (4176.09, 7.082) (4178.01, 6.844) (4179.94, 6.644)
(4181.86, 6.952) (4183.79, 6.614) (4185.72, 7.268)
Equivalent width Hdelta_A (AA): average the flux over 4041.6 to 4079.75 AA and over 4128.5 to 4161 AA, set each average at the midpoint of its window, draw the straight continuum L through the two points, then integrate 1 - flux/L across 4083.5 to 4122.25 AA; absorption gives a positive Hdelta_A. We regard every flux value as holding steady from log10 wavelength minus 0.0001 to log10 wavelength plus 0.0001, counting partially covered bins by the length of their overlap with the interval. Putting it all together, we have 2.8 AA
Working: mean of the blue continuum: 7.16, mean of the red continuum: 7.07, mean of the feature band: 6.6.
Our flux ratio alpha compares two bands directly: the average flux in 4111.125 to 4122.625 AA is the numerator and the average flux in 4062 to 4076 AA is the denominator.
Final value 0.90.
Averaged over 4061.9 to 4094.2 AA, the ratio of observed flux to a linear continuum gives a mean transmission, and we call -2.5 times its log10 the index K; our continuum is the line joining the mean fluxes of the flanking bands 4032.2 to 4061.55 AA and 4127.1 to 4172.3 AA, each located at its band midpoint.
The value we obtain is 0.05 mag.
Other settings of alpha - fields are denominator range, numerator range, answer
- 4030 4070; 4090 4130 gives 0.91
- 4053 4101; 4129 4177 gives 1.01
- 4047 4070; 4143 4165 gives 0.96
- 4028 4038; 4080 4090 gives 0.90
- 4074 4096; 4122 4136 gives 1.07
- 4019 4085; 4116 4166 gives 0.96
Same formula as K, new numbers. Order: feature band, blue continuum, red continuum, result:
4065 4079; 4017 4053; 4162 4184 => 0.027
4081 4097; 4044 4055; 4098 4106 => 0.174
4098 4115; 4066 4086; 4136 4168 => 0.022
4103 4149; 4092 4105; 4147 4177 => 0.046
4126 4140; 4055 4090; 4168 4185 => -0.053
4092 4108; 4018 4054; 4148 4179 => 0.073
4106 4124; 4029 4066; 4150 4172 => 0.128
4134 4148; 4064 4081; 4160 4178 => -0.015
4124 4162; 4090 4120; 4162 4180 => -0.061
